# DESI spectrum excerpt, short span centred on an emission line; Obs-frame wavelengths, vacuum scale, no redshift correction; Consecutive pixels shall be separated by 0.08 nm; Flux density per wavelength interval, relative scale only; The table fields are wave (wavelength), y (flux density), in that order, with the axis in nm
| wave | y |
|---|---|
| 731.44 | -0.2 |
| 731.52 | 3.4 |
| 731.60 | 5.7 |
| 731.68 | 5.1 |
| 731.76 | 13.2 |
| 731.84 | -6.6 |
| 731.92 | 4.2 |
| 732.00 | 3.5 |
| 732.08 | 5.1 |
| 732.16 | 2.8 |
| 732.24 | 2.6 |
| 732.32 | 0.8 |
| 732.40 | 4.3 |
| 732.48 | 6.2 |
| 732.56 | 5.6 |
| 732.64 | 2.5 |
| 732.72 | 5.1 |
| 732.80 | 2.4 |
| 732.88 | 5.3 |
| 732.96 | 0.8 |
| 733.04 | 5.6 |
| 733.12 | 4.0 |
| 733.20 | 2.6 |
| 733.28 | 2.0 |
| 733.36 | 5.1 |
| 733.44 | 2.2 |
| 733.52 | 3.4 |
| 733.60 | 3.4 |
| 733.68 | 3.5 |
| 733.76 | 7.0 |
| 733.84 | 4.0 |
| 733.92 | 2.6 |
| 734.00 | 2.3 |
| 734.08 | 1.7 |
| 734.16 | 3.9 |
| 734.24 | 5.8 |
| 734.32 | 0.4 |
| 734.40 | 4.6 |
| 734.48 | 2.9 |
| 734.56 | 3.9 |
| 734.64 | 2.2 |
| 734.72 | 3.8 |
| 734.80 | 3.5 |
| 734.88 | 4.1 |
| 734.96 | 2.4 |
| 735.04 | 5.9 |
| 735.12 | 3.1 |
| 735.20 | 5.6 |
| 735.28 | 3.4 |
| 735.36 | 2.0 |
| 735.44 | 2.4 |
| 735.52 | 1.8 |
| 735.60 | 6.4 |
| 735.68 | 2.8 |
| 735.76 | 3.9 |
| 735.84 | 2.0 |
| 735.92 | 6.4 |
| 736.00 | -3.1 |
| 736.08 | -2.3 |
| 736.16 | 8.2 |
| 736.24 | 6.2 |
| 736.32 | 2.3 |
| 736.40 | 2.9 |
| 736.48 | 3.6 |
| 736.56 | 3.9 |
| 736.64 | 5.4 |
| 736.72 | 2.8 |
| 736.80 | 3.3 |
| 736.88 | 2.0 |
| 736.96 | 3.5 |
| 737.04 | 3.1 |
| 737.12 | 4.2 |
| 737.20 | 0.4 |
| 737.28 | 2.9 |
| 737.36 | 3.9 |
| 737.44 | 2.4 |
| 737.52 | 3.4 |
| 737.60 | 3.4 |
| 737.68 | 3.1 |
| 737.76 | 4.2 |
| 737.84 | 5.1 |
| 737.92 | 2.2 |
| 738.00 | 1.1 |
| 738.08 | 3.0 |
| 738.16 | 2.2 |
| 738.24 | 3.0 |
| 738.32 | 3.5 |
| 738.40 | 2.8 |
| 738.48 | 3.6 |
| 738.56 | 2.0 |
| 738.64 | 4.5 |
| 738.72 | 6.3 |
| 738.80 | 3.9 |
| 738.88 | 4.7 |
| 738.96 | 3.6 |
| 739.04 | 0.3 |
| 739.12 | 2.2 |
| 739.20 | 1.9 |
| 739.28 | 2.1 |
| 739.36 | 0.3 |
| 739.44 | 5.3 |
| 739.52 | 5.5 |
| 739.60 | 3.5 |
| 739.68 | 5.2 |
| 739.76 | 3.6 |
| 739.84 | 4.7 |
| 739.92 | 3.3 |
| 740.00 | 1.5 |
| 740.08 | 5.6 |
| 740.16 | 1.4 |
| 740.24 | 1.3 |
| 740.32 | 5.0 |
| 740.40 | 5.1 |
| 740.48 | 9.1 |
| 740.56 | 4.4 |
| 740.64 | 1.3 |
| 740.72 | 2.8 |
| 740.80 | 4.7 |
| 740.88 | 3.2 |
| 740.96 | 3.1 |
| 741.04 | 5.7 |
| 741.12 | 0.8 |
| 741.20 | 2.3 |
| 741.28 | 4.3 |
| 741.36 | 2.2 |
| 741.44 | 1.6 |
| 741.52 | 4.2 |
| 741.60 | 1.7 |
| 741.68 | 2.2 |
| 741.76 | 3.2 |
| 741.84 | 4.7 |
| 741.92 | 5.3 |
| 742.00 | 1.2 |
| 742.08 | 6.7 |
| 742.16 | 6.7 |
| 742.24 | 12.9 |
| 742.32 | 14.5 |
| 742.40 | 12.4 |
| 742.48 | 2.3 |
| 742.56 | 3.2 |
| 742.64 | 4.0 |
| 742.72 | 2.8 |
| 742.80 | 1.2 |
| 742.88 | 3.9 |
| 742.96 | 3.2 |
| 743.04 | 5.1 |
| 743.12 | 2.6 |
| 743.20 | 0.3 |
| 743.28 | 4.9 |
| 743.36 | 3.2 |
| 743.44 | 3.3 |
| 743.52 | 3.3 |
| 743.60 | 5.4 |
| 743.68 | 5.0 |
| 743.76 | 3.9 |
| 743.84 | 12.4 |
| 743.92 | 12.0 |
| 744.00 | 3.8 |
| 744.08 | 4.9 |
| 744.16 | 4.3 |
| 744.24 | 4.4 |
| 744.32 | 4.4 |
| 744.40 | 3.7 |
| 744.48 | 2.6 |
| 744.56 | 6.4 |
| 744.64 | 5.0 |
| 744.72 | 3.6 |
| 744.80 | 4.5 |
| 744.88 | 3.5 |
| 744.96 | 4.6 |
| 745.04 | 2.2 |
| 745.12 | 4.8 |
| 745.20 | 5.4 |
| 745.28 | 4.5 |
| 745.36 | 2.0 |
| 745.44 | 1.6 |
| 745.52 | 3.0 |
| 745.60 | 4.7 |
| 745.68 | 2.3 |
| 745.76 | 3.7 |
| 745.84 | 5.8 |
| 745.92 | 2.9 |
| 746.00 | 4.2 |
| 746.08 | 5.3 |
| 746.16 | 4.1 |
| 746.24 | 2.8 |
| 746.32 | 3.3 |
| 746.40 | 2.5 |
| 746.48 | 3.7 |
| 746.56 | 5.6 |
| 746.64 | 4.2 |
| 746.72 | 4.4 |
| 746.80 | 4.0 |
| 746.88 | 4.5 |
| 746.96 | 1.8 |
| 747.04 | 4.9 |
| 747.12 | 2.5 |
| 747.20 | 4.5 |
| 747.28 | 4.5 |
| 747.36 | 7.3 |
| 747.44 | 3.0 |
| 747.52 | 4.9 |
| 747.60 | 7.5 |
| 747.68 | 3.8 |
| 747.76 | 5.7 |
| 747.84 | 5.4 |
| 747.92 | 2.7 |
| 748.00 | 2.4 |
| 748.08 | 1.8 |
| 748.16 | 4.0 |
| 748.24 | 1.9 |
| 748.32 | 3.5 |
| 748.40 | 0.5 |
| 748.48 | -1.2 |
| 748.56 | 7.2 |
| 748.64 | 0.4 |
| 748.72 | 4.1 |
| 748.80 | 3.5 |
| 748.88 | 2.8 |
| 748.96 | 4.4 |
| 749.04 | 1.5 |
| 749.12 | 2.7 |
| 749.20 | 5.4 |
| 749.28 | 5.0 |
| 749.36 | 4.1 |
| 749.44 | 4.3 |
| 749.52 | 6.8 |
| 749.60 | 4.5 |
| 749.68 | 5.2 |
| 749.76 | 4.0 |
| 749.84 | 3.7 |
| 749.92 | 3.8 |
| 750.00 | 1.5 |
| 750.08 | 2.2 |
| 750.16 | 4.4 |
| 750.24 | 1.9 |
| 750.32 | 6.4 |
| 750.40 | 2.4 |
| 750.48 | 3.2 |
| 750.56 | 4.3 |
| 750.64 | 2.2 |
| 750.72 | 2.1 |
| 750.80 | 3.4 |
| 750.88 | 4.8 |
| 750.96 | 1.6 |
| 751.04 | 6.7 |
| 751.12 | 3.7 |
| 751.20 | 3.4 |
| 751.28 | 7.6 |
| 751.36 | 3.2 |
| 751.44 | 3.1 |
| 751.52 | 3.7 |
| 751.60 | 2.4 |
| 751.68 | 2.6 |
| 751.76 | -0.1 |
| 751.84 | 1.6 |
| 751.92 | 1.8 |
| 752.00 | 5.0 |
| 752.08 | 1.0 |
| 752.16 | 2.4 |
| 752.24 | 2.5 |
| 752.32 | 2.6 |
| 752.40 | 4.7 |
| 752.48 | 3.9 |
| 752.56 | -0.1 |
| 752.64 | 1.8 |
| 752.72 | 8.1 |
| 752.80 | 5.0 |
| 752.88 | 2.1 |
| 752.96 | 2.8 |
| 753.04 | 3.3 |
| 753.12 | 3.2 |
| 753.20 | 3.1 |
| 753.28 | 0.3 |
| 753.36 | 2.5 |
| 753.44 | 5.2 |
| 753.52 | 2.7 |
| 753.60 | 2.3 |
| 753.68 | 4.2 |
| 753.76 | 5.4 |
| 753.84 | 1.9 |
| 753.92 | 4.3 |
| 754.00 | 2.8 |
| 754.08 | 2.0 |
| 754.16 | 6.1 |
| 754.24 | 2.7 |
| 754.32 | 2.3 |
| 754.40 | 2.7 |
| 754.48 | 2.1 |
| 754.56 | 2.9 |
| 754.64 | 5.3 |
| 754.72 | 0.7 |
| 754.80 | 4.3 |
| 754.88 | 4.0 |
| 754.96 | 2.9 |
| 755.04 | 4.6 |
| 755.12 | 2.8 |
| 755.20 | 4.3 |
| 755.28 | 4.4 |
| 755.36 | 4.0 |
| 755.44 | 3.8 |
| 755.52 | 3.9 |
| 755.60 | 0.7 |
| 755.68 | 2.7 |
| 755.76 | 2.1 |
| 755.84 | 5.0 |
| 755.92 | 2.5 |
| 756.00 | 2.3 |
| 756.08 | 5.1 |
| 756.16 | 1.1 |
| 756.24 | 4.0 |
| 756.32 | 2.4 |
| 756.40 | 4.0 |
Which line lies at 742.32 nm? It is [S II]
